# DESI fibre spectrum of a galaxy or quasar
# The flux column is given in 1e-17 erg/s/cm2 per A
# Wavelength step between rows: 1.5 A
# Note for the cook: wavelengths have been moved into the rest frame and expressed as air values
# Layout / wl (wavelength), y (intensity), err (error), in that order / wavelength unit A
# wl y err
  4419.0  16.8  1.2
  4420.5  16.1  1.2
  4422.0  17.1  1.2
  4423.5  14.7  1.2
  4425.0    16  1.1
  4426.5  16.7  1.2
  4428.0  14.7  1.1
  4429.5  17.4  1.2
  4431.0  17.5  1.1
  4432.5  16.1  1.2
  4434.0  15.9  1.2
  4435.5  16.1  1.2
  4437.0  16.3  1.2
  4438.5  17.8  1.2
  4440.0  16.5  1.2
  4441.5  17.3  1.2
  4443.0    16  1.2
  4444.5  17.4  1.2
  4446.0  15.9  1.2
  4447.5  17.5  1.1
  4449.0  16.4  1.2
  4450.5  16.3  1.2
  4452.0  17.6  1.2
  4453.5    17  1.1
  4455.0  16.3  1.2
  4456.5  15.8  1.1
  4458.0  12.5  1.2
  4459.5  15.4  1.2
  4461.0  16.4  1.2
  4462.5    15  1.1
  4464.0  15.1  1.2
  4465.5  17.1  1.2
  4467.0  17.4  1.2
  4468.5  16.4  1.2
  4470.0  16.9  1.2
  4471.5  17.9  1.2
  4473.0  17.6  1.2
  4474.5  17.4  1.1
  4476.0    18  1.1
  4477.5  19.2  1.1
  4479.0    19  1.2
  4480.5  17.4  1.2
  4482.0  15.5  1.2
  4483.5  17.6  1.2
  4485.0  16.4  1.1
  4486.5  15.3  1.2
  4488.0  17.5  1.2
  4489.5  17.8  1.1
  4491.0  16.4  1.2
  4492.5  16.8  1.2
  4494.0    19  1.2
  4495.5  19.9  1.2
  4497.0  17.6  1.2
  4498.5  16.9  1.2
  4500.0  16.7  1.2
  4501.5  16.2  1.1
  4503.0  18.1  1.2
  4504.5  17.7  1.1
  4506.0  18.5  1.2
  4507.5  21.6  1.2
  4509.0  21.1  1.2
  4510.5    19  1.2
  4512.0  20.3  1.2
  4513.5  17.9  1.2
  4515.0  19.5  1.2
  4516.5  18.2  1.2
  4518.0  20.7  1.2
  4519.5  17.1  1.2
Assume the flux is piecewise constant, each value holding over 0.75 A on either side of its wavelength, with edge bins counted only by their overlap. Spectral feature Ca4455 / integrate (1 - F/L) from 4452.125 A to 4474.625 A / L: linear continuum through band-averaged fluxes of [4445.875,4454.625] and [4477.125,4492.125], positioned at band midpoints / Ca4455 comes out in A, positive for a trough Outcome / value 0.9 A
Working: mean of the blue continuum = 16.8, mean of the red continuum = 17.1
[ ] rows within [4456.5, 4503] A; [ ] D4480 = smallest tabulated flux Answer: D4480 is 12.5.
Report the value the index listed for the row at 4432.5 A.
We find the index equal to 16.1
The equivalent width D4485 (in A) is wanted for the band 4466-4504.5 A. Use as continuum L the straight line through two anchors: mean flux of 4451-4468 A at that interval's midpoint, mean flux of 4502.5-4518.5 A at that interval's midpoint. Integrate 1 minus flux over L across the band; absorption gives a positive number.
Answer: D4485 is 0.52 A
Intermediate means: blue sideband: 16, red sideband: 19.3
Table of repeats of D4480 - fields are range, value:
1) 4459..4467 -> 15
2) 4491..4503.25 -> 16.2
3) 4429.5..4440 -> 15.9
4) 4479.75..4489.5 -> 15.3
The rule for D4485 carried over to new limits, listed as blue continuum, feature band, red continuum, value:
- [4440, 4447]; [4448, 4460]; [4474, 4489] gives 0.6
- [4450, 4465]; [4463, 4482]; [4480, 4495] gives -1.1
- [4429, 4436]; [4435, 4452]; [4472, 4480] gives 0.3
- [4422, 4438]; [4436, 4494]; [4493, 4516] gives 1.9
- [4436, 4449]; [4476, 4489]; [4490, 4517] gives 0.4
